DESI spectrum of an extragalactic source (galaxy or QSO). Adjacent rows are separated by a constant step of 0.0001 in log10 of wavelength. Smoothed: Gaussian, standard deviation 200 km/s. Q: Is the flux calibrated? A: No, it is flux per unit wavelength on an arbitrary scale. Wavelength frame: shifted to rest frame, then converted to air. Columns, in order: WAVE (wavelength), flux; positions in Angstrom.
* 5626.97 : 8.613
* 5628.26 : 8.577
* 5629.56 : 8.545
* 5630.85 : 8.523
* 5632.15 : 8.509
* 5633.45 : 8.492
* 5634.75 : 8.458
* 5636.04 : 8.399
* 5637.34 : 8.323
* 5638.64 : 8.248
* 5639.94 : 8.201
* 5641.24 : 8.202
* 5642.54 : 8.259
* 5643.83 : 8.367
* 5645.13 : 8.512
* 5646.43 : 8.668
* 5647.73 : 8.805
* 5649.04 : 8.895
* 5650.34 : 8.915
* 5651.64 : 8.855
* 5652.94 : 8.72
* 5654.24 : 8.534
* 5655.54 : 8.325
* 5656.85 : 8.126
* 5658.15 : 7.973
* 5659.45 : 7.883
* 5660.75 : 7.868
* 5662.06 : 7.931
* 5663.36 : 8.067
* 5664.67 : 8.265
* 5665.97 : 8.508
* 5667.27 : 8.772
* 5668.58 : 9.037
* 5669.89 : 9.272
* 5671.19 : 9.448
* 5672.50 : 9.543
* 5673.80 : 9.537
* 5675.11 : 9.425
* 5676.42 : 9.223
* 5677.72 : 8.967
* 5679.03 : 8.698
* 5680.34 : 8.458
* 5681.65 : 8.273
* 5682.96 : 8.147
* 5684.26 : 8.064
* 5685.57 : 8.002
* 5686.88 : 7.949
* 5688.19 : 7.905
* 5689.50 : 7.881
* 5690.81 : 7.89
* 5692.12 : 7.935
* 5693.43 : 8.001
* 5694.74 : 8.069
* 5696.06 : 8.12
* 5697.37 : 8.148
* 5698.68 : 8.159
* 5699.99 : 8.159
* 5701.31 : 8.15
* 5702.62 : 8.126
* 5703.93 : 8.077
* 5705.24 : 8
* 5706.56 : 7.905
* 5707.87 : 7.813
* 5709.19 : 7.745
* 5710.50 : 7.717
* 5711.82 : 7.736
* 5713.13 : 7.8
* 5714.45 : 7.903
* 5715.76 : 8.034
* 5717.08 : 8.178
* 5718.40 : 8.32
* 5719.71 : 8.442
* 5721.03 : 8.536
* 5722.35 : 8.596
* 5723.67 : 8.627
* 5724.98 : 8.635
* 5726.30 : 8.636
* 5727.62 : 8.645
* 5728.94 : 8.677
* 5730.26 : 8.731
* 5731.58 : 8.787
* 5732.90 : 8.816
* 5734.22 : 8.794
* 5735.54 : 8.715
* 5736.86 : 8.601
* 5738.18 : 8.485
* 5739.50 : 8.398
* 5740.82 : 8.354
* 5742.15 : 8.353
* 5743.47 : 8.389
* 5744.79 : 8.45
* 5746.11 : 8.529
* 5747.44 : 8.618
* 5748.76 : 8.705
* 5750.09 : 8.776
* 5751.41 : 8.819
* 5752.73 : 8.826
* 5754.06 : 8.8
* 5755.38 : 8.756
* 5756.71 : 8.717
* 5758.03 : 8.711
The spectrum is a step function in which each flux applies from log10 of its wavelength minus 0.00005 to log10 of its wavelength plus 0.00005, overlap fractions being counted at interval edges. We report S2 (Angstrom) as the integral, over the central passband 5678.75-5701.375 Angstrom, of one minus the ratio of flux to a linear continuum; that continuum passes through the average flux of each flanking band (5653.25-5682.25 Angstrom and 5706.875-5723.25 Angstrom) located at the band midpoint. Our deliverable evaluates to 0.7 Angstrom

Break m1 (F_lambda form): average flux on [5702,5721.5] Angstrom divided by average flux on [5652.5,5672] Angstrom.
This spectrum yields 0.95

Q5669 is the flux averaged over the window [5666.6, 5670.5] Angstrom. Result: 9.01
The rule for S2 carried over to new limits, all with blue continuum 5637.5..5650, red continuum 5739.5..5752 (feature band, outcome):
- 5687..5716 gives 1.9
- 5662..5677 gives -0.8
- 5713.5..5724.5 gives 0.3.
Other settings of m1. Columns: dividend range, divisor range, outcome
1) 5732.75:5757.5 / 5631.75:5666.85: 1.03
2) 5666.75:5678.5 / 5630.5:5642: 1.11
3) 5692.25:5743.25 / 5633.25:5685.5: 0.97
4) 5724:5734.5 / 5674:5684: 1.00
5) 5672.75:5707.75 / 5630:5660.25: 0.98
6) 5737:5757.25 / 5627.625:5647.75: 1.02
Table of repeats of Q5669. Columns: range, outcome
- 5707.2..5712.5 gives 7.76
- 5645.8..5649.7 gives 8.77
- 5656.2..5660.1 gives 8.01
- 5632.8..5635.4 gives 8.49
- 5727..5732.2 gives 8.71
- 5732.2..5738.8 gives 8.69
